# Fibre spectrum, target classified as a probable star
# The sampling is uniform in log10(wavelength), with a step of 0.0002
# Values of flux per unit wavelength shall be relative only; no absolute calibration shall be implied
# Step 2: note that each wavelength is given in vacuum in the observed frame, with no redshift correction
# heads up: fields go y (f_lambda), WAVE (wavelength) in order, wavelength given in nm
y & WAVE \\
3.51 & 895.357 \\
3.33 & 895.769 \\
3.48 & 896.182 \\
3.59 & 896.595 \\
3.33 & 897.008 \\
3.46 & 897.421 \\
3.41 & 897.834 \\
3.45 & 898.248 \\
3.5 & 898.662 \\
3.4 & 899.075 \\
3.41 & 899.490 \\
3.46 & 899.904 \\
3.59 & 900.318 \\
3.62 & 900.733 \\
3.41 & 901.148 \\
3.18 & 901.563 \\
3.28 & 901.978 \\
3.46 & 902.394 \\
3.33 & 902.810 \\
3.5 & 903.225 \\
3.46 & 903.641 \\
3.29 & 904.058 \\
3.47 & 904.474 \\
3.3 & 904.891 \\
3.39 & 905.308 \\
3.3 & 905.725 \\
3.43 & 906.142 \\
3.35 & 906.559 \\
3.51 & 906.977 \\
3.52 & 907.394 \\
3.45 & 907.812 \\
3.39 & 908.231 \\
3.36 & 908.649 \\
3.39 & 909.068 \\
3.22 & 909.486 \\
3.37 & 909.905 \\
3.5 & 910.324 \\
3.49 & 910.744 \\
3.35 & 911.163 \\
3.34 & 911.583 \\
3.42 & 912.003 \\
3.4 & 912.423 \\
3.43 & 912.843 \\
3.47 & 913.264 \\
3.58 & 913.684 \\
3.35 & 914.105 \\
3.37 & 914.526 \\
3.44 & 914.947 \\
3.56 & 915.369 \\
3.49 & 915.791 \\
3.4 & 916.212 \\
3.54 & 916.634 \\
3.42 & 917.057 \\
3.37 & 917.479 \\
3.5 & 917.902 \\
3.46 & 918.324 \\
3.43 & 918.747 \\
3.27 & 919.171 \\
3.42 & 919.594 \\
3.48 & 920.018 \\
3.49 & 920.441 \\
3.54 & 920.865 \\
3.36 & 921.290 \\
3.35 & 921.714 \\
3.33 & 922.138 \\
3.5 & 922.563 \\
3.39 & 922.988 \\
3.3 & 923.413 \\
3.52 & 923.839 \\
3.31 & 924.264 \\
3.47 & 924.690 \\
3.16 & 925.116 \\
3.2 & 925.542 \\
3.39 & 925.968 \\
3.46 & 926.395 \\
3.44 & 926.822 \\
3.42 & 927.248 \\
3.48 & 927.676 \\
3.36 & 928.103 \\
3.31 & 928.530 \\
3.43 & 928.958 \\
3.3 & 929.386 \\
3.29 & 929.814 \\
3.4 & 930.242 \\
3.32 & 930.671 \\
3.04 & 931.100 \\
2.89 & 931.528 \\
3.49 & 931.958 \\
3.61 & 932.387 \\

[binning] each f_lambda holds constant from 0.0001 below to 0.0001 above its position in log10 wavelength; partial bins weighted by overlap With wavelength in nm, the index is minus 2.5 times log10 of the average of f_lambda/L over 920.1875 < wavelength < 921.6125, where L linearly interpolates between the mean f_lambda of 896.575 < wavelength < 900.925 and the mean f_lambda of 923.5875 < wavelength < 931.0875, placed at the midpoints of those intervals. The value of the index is -0.02 mag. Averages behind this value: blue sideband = 3.47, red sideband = 3.36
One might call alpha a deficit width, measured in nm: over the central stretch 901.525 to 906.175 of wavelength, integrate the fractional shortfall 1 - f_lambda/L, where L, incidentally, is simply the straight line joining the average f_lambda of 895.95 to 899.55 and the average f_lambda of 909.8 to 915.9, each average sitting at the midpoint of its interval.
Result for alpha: 0.10 nm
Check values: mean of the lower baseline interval 3.45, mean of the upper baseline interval 3.44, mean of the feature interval 3.37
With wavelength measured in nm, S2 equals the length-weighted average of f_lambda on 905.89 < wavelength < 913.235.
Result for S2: 3.41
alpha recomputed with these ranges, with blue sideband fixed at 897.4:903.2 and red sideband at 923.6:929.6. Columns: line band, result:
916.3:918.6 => -0.042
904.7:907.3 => 0.022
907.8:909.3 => 0.010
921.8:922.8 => -0.007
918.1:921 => -0.043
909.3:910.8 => 0.009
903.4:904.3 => 0.010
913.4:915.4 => -0.031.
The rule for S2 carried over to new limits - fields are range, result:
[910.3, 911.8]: 3.41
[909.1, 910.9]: 3.39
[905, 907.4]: 3.4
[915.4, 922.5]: 3.43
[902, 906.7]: 3.39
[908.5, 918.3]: 3.43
